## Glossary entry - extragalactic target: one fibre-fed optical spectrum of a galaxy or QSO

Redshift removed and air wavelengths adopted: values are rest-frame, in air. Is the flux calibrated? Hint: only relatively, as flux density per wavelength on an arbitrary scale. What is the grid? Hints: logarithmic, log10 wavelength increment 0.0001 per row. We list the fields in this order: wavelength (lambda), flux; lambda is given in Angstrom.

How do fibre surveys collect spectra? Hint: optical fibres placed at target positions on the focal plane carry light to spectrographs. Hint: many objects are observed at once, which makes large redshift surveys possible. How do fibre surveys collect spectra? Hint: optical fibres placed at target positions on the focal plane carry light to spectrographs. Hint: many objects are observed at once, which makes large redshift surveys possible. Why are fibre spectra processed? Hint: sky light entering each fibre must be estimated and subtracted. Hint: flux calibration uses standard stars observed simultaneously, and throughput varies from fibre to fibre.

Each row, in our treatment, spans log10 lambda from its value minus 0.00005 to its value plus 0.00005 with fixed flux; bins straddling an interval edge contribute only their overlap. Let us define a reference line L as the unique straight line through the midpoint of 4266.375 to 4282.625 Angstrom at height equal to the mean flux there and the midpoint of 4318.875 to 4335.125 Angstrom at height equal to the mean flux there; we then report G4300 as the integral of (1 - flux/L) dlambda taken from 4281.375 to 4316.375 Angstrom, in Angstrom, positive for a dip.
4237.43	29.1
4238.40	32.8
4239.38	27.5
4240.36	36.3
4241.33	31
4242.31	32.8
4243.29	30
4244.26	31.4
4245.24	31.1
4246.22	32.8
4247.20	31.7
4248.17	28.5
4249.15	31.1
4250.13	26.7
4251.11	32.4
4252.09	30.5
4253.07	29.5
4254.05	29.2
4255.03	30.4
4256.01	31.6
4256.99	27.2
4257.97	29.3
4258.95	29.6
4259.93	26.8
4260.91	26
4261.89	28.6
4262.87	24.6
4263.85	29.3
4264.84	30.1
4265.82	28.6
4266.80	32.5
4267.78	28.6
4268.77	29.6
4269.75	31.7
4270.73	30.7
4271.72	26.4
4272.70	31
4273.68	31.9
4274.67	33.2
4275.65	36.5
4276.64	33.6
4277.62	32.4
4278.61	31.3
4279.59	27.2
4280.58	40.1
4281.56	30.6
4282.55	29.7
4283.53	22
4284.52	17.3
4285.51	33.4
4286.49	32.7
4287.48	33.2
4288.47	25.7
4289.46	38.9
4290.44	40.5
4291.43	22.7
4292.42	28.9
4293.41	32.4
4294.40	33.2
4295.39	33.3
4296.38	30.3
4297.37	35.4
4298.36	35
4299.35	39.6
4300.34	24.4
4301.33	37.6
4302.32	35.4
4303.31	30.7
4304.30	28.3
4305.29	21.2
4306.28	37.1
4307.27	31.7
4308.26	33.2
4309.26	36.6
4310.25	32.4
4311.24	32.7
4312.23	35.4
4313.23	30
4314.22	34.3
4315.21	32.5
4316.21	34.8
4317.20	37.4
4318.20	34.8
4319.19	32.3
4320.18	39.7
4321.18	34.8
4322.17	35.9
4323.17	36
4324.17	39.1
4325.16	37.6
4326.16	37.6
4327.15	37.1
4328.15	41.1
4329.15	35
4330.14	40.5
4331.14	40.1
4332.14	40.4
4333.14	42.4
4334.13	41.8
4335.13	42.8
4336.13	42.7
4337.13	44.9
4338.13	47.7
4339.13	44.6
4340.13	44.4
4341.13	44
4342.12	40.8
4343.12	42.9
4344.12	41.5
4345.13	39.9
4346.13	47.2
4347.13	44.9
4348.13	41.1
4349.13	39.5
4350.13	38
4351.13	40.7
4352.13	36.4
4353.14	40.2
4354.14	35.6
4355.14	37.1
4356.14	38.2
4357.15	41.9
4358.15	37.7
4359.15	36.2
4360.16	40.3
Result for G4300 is 3.1 Angstrom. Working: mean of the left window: 31.6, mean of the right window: 38.4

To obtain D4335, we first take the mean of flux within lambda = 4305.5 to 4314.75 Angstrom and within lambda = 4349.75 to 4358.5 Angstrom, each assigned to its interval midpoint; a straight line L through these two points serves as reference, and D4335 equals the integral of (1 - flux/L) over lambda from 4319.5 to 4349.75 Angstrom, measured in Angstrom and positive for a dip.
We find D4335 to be -3.9 Angstrom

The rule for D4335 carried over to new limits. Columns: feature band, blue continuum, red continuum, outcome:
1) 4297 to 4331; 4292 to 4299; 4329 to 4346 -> 2.14 Angstrom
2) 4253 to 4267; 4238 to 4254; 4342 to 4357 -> 1.48 Angstrom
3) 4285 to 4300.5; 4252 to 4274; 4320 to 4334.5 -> 0.42 Angstrom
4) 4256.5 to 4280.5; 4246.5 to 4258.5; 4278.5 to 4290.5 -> 0.18 Angstrom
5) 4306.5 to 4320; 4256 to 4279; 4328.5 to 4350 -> 1.40 Angstrom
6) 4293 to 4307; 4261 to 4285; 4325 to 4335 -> 0.81 Angstrom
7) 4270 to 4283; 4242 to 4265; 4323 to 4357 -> 0.27 Angstrom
